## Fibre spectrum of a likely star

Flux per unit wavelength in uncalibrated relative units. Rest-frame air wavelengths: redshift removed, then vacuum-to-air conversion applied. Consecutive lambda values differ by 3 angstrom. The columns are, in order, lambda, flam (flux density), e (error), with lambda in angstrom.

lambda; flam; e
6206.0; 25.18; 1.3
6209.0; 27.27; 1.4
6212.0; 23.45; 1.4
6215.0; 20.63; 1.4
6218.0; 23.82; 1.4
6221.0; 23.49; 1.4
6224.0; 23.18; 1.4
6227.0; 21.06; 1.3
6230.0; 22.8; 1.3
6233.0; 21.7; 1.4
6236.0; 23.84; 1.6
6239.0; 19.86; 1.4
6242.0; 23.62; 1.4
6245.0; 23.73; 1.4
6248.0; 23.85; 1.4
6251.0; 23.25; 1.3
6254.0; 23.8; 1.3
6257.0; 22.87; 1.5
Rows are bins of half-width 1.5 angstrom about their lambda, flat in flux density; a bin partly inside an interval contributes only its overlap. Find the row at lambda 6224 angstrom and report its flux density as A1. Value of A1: 23.18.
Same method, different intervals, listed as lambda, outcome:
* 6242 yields 23.62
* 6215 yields 20.63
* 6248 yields 23.85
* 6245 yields 23.73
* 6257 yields 22.87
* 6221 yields 23.49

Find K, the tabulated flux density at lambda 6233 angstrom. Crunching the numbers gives 21.7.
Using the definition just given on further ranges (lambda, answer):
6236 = 23.84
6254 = 23.8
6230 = 22.8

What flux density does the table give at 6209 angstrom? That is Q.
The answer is 27.27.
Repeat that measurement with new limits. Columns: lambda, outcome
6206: 25.18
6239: 19.86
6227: 21.06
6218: 23.82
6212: 23.45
